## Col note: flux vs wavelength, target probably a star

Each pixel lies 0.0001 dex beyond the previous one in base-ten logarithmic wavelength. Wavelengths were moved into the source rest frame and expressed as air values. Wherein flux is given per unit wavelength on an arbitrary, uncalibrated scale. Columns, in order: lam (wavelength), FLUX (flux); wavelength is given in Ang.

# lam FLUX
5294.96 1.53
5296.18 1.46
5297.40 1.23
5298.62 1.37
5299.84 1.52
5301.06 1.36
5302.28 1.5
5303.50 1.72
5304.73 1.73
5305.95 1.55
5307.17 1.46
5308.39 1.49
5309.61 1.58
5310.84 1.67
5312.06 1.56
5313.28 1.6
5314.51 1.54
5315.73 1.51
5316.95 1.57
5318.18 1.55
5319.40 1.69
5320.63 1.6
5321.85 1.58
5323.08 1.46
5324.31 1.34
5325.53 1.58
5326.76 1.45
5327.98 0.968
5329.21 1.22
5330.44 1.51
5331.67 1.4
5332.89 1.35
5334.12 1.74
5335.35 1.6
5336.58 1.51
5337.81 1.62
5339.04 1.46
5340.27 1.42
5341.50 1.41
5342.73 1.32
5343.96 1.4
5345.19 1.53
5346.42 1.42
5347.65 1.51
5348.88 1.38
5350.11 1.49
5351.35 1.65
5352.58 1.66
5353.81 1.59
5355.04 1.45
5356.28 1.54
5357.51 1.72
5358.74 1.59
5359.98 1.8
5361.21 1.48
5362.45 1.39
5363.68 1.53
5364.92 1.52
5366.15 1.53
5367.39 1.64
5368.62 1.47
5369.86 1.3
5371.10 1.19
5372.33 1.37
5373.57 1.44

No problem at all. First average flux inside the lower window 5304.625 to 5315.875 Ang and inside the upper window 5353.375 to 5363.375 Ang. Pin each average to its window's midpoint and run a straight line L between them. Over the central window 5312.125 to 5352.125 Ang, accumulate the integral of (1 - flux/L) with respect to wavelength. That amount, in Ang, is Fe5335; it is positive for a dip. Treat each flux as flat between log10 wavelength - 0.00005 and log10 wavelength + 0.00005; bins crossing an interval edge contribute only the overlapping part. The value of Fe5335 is 2.1 Ang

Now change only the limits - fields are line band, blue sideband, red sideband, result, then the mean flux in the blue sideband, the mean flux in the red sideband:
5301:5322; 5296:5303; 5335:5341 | -1.9 Ang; 1.41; 1.52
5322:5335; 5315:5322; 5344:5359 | 1.3 Ang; 1.58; 1.54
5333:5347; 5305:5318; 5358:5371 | 0.4 Ang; 1.56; 1.51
